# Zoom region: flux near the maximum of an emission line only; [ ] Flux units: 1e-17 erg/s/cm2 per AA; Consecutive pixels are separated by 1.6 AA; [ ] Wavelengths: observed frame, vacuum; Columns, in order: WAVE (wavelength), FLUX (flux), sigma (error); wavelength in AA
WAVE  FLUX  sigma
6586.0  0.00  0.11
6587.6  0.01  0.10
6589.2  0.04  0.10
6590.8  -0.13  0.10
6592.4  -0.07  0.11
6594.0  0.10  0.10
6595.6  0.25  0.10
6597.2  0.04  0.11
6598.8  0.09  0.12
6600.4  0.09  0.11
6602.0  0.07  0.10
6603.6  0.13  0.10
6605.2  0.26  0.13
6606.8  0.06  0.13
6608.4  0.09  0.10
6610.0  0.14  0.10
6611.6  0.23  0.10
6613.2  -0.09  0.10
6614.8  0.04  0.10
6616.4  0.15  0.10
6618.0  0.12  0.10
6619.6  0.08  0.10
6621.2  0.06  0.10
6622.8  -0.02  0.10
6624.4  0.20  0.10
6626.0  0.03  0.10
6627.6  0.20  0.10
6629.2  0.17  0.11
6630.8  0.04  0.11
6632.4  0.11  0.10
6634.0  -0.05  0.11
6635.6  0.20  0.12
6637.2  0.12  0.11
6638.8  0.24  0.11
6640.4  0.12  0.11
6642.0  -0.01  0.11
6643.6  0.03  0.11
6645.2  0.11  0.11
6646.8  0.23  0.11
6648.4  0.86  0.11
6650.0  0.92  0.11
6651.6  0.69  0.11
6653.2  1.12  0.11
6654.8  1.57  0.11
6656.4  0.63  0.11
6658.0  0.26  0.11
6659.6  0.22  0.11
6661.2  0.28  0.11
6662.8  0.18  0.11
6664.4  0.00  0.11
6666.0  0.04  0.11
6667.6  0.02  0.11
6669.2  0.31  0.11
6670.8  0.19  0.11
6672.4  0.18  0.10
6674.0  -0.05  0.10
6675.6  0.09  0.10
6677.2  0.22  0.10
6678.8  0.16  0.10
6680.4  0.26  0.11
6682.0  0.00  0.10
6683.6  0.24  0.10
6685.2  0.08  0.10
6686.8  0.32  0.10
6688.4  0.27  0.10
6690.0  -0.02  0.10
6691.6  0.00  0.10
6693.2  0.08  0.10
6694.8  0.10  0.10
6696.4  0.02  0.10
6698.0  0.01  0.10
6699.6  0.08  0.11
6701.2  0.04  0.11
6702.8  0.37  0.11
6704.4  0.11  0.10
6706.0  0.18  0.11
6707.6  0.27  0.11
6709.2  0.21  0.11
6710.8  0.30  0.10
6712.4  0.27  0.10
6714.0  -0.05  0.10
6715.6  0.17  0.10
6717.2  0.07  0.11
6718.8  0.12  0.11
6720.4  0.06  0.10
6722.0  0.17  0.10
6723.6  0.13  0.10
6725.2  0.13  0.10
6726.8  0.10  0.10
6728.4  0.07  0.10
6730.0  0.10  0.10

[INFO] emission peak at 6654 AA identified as [O II] 3727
